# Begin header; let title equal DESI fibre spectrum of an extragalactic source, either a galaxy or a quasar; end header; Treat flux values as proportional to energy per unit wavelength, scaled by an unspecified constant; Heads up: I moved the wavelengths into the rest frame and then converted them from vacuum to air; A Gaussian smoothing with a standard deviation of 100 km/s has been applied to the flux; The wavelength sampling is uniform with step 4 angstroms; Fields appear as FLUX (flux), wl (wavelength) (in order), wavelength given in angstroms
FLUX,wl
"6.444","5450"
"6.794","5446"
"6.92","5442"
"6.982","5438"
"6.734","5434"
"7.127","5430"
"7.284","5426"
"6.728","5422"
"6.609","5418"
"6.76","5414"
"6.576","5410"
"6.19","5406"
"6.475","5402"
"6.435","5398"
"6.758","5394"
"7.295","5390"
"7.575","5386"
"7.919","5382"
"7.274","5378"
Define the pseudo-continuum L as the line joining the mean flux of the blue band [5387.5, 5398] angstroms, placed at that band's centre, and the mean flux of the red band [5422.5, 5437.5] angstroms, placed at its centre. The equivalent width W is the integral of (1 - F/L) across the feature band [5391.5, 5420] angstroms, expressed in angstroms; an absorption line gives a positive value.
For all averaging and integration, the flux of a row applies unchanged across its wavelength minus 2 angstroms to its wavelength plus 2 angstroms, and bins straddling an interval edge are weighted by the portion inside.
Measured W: 1.7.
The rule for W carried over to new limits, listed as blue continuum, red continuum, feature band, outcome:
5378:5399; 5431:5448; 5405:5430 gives 1.0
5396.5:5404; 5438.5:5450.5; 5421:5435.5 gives -0.7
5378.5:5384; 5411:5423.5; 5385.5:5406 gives 1.5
